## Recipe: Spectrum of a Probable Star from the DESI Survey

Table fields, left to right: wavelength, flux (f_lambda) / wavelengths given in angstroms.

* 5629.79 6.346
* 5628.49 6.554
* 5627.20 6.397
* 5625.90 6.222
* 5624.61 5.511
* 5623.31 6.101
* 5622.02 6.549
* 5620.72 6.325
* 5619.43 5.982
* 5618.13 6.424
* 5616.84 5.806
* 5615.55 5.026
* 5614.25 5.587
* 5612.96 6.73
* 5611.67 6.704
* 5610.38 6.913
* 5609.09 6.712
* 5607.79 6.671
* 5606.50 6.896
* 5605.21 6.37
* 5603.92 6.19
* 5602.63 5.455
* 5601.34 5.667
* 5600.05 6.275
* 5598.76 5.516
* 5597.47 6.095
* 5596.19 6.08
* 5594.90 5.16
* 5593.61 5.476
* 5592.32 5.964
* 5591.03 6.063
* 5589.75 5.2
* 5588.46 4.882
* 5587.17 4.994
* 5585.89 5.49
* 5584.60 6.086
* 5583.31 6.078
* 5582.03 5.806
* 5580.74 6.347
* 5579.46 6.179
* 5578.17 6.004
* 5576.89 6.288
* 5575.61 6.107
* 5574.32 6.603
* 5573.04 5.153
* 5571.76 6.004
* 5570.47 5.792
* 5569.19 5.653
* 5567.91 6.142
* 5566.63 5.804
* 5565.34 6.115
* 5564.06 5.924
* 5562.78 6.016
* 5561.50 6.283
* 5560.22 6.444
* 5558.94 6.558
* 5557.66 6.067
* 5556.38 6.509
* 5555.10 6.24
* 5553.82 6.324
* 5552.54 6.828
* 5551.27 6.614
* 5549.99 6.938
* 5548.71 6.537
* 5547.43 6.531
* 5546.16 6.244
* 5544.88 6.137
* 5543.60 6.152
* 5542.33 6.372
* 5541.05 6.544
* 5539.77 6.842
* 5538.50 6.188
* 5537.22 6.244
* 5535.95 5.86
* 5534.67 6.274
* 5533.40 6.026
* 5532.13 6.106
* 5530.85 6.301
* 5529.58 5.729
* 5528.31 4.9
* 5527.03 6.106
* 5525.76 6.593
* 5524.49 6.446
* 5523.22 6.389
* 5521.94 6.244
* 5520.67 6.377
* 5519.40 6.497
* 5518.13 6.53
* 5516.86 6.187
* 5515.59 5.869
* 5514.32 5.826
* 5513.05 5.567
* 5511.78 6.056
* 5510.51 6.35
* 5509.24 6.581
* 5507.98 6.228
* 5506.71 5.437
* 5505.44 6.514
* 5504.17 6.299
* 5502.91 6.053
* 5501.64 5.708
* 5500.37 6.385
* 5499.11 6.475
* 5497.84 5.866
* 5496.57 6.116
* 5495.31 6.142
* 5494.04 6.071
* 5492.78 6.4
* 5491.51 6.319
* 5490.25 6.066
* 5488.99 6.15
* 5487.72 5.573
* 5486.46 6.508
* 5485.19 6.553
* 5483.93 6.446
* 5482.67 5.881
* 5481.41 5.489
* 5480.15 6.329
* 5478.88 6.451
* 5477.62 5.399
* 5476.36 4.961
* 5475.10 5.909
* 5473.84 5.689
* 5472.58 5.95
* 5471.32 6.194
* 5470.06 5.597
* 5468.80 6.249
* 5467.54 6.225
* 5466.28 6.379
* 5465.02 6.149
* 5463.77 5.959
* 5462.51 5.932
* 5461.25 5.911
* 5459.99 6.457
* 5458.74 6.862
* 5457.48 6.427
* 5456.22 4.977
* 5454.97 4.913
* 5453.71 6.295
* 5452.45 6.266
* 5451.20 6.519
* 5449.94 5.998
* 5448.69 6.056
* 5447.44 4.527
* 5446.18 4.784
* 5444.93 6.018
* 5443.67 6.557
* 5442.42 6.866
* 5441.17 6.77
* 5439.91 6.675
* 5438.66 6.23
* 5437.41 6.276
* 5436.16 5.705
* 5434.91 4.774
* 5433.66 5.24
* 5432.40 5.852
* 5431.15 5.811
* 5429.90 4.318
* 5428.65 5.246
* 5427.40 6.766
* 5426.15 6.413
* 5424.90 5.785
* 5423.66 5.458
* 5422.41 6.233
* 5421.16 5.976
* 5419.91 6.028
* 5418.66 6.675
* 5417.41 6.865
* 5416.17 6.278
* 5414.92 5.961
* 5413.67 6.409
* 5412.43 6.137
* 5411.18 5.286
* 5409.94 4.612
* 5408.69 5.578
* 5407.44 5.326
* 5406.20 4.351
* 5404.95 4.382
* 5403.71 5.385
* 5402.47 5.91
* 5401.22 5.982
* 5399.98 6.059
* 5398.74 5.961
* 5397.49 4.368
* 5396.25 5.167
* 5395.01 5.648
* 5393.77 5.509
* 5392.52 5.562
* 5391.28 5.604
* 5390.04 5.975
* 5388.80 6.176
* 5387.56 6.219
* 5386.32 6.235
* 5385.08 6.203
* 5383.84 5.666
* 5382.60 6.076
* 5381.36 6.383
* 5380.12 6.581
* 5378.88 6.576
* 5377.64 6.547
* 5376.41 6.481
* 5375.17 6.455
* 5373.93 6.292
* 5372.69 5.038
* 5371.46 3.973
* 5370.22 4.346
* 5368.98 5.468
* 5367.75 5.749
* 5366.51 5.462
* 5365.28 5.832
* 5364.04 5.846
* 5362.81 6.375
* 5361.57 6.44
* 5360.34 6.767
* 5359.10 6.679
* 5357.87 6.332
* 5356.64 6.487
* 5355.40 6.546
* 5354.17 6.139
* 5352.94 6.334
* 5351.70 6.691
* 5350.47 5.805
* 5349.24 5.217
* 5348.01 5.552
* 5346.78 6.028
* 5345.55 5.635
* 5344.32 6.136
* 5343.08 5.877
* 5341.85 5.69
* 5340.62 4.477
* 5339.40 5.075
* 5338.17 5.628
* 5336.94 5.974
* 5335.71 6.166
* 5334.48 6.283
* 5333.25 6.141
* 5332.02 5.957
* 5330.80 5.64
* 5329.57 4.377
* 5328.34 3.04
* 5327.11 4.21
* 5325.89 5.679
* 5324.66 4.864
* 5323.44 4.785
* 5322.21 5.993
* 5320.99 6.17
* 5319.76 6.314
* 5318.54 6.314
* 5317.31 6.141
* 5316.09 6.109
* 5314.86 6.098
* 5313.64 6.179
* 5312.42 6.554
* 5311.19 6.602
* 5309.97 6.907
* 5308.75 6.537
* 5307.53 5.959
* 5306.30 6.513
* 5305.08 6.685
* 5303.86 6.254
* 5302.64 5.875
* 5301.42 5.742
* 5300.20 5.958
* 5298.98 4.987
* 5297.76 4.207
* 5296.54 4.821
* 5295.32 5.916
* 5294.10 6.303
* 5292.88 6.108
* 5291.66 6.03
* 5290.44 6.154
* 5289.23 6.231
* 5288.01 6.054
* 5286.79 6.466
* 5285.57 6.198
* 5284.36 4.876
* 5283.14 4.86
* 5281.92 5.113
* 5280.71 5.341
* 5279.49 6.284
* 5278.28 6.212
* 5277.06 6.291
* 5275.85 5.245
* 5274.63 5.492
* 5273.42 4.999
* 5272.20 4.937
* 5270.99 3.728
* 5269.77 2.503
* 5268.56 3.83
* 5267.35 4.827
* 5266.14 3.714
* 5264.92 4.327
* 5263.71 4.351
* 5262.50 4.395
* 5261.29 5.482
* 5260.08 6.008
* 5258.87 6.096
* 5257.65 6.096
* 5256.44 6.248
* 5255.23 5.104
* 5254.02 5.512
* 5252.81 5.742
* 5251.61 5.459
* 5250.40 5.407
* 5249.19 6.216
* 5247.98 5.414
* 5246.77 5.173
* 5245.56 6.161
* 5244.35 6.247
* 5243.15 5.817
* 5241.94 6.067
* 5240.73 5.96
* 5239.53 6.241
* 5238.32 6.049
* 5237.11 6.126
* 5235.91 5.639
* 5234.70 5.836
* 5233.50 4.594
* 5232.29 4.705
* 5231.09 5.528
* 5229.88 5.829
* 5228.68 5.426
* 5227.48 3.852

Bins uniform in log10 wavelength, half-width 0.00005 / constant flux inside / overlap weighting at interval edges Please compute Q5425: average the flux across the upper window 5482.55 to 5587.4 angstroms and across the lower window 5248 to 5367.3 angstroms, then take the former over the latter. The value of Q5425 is 1.09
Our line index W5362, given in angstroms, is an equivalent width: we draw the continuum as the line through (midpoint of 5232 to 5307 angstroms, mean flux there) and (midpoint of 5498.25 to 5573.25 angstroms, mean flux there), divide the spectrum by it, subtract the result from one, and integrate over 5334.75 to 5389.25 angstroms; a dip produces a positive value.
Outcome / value -1.9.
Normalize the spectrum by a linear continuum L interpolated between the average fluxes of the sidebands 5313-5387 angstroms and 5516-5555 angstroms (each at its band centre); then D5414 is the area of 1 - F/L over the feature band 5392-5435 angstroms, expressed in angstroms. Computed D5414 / 2.45 angstroms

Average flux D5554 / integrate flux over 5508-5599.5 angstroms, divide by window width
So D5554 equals 6.09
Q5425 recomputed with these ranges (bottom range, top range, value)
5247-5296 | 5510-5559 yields 1.16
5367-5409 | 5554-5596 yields 1.04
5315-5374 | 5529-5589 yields 1.08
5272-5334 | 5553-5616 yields 1.05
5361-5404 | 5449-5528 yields 1.05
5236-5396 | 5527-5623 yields 1.07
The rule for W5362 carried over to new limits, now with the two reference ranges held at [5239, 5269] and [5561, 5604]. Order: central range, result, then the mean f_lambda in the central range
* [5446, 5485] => -1.6 angstroms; 5.93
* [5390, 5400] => 0.2 angstroms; 5.48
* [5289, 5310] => -1.6 angstroms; 5.93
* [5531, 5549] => -1.5 angstroms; 6.28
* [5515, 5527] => -1.2 angstroms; 6.34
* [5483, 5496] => -1.1 angstroms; 6.22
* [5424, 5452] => -1.0 angstroms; 5.87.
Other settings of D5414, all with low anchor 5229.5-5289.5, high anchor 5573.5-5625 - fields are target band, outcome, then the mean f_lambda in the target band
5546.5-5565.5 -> -1.5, 6.4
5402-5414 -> 0.8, 5.31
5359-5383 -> -1.5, 5.95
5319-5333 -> 0.8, 5.22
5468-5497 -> -1.1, 6.02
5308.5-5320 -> -1.8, 6.37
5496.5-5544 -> -2.4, 6.16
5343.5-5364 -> -2.2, 6.18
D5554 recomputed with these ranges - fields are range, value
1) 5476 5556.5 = 6.19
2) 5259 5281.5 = 4.92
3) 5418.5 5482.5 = 5.93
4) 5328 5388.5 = 5.87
